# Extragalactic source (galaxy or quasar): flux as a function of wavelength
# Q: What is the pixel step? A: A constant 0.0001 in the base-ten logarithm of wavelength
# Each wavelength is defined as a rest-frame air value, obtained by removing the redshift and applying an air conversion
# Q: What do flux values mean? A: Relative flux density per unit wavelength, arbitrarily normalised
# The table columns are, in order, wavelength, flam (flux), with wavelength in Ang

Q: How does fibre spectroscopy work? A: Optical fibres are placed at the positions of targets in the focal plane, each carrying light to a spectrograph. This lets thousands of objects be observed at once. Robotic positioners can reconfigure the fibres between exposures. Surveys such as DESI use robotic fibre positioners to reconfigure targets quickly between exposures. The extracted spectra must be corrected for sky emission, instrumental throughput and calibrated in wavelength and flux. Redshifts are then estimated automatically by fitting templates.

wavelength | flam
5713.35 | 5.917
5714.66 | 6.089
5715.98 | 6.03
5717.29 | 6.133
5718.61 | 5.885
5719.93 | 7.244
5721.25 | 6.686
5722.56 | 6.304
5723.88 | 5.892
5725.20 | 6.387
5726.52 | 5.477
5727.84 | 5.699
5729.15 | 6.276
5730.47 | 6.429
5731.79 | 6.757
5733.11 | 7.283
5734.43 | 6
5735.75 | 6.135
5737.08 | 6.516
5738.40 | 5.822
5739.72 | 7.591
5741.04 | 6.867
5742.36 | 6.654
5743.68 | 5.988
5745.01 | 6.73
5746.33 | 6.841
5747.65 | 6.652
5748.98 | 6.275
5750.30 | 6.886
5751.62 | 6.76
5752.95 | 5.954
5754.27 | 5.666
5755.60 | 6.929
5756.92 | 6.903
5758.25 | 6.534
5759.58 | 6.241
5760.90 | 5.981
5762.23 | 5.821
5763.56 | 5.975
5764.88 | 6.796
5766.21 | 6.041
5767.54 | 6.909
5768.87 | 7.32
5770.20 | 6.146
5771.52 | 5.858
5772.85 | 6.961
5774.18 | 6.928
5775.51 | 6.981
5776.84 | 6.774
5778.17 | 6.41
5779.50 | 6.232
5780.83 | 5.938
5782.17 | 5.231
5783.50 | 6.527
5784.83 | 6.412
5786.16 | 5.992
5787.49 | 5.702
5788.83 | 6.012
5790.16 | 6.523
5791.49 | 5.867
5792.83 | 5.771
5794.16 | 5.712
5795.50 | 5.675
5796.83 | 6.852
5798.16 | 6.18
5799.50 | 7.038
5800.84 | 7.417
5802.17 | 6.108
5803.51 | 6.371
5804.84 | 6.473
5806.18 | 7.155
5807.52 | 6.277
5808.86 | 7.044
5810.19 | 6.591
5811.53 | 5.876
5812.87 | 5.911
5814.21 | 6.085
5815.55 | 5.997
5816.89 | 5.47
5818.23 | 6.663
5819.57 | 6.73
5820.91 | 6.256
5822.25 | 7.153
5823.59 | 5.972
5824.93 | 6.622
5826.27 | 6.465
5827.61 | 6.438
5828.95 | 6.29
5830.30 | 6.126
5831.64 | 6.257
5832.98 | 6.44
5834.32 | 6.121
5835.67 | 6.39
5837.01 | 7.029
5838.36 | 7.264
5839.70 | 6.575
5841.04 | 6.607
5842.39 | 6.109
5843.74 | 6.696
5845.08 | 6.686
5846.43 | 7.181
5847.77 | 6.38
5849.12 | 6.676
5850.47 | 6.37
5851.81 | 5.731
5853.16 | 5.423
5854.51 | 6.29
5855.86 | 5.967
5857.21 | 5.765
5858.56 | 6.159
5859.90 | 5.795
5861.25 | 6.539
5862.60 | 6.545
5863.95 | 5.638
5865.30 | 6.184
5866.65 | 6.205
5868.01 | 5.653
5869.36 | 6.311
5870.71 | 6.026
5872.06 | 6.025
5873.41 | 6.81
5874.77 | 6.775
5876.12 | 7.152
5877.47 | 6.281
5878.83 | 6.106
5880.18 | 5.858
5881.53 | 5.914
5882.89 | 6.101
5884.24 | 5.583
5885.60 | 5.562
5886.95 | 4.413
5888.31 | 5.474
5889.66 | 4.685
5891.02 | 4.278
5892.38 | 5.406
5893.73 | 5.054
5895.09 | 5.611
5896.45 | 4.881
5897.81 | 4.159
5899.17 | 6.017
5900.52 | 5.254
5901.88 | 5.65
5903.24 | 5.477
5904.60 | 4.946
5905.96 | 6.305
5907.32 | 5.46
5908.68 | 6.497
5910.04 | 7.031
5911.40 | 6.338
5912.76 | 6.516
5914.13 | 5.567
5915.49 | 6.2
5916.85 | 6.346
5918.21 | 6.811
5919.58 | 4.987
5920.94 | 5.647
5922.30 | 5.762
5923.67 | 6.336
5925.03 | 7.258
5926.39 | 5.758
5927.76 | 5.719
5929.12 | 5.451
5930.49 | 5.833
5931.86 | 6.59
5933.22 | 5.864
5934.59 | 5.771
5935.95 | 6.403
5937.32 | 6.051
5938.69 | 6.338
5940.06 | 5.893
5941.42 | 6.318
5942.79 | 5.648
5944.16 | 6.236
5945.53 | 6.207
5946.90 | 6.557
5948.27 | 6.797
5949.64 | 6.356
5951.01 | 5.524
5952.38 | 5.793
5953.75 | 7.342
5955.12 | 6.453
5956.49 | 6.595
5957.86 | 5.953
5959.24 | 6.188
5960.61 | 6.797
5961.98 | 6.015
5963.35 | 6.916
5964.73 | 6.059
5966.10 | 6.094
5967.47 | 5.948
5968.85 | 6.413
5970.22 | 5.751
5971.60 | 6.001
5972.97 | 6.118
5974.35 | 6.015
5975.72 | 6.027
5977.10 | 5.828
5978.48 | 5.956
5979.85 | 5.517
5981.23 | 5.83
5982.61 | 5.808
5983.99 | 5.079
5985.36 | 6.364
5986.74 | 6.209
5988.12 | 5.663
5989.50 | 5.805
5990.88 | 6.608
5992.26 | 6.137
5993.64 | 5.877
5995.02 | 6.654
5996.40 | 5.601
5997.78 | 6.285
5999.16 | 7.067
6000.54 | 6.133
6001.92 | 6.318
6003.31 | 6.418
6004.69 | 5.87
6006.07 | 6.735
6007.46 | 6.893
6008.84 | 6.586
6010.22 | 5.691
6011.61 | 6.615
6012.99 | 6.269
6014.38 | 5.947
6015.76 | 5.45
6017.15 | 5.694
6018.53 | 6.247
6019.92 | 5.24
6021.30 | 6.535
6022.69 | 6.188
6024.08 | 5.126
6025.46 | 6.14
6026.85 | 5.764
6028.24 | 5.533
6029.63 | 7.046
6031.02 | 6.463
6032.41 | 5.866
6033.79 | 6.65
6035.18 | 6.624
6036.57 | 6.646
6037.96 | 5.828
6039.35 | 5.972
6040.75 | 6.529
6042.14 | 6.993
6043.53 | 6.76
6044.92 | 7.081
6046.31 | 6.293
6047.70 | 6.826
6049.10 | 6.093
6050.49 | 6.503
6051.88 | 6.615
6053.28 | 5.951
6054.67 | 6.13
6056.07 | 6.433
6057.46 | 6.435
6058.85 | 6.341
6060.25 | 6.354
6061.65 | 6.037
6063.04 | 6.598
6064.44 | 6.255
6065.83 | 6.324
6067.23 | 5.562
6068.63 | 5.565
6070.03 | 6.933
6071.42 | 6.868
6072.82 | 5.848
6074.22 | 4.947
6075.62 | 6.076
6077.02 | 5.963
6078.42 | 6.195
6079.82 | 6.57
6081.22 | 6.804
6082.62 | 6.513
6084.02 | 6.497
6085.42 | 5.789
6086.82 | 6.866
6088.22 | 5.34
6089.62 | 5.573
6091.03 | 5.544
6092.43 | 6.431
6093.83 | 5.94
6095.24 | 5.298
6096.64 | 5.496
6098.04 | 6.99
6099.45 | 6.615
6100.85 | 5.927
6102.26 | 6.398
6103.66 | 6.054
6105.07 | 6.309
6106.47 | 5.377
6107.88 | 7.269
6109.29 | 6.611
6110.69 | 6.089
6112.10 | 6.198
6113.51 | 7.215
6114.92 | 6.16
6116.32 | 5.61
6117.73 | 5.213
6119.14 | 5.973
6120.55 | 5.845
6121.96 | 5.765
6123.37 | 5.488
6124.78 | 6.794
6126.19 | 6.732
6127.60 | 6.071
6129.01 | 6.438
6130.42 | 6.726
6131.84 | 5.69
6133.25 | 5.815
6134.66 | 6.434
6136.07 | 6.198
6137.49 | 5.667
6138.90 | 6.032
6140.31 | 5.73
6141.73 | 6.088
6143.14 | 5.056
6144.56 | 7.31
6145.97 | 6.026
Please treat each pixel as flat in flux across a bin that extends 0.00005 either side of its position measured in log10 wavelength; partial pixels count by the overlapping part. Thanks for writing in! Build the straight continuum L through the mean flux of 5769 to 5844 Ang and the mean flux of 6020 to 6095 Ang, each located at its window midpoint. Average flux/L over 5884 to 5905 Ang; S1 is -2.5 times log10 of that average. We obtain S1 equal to 0.22 mag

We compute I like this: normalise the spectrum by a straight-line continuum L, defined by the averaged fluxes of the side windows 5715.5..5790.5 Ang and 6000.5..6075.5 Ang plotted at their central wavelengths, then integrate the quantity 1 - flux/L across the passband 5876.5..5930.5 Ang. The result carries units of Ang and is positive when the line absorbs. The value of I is 5.0 Ang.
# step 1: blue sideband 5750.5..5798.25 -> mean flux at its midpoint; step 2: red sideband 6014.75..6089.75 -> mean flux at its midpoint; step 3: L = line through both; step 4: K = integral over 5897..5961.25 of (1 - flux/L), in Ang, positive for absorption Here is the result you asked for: 2.0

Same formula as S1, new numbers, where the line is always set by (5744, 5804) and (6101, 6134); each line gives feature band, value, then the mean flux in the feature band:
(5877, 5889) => 0.112 mag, 5.69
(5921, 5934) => 0.042 mag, 6.04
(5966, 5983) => 0.055 mag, 5.94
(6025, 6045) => -0.028 mag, 6.37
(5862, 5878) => 0.002 mag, 6.3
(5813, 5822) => 0.021 mag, 6.23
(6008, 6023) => 0.031 mag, 6.05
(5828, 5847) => -0.037 mag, 6.55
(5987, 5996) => 0.023 mag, 6.11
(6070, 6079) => 0.023 mag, 6.06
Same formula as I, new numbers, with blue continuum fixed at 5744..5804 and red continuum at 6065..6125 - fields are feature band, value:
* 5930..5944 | 0.35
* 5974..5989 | 0.87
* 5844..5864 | 0.22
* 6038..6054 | -0.87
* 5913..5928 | 0.46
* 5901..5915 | 0.65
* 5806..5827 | -0.13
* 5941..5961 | -0.27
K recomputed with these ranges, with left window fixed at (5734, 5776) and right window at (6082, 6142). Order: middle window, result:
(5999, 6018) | -0.1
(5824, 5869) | 0.5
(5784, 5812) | 0.5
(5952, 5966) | -0.3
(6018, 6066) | -0.9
